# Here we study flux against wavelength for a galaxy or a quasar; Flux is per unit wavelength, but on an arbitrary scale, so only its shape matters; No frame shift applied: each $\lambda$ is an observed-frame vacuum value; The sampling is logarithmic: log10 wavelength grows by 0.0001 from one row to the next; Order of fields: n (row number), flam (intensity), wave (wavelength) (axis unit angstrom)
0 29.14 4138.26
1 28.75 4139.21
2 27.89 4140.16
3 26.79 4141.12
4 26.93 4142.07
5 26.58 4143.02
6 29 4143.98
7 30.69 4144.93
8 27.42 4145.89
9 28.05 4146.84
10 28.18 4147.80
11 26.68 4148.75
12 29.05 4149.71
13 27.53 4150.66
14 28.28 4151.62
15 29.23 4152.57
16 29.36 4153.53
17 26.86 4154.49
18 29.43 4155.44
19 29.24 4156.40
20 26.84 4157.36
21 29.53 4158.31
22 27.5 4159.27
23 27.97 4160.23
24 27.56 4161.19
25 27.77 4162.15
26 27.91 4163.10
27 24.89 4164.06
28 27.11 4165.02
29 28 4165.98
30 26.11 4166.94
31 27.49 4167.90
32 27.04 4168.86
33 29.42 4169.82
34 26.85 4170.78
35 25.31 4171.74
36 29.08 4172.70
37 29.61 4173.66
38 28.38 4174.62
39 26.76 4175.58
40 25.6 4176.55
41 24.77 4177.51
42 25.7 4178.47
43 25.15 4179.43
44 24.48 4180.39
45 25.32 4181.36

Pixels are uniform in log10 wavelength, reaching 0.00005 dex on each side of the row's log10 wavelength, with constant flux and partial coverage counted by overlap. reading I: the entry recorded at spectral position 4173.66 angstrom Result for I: 29.61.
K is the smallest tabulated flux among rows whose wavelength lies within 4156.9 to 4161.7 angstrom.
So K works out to 26.84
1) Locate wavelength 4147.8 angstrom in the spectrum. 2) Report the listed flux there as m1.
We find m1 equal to 28.18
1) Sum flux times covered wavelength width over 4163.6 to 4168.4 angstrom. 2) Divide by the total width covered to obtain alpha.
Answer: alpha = 26.7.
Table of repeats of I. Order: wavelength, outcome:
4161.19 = 27.56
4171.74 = 25.31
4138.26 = 29.14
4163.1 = 27.91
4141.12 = 26.79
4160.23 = 27.97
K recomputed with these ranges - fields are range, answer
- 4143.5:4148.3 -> 27.42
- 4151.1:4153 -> 28.28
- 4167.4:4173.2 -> 25.31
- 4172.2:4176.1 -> 26.76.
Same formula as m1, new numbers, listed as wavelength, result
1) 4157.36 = 26.84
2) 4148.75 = 26.68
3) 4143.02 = 26.58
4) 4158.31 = 29.53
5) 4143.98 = 29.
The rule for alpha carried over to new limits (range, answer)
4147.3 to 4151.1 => 27.9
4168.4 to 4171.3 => 27.7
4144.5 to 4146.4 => 29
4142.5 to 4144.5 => 27.9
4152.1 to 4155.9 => 28.7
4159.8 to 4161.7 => 27.7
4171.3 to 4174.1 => 28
